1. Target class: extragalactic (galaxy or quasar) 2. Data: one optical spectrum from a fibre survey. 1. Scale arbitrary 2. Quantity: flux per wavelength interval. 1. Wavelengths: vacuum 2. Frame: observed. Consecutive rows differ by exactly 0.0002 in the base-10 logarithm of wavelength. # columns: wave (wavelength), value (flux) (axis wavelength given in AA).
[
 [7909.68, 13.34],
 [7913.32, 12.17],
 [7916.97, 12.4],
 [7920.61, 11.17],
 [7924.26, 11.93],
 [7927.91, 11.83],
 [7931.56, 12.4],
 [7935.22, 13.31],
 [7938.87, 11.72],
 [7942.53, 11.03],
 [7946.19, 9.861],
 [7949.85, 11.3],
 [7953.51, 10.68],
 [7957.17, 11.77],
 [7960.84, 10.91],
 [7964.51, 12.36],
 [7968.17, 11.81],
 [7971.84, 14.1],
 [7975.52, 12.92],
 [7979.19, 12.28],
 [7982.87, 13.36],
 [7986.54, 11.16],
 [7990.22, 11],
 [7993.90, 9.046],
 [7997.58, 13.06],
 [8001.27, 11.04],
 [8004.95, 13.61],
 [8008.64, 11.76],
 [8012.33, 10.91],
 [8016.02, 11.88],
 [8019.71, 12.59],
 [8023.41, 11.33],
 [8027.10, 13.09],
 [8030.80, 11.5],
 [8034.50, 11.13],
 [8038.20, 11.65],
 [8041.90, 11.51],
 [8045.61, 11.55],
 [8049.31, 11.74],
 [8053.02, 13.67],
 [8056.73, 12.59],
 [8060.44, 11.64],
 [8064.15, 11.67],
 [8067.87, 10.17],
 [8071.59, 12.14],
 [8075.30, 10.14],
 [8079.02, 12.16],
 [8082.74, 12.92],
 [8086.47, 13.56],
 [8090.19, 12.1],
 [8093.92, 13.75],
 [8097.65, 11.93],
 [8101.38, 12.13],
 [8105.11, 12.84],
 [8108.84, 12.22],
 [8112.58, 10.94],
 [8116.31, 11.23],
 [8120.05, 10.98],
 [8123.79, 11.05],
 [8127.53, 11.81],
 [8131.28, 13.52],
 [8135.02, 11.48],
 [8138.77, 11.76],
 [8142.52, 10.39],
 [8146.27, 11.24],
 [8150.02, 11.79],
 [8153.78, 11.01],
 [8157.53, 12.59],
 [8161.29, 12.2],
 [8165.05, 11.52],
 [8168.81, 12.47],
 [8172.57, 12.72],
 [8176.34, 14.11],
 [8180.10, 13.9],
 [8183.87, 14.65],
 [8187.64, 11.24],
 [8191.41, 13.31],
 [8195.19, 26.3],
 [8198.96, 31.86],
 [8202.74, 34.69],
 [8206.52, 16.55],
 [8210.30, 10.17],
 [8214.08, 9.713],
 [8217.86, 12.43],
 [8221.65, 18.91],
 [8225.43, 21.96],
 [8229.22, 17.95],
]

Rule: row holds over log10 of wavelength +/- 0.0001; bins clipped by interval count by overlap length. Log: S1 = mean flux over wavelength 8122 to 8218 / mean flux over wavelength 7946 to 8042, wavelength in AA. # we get 1.22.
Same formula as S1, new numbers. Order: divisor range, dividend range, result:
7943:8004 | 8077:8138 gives 1.04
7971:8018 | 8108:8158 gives 0.96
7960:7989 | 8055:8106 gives 0.98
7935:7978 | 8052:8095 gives 1.03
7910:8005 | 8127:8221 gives 1.24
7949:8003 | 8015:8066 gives 1.01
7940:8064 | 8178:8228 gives 1.53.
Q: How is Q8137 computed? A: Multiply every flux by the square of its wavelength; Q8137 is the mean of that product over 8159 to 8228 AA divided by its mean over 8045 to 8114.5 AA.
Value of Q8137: 1.41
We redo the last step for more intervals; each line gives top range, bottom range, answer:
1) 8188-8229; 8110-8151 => 1.71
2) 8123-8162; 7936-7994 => 1.05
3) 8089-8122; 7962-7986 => 0.98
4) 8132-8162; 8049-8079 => 1.01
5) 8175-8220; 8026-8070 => 1.53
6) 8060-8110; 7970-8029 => 1.03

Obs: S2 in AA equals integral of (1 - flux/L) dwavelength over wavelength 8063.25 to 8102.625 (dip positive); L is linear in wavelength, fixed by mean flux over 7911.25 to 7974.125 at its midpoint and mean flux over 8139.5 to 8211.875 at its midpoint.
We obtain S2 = 5.4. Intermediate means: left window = 11.8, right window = 15.4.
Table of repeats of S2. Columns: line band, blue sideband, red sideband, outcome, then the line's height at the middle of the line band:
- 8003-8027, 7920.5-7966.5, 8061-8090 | -0.8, 11.7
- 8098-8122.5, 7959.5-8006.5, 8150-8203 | 4.8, 14.6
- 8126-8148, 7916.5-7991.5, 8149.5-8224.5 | 4.7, 14.9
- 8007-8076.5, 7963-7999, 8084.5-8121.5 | 2.3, 12.1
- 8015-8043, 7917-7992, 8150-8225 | 2.7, 13.1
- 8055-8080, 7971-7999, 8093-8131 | 1.0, 12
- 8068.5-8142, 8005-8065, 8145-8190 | 1.5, 12.2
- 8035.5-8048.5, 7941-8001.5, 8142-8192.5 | 0.4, 11.9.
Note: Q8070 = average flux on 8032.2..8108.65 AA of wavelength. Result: 12.1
